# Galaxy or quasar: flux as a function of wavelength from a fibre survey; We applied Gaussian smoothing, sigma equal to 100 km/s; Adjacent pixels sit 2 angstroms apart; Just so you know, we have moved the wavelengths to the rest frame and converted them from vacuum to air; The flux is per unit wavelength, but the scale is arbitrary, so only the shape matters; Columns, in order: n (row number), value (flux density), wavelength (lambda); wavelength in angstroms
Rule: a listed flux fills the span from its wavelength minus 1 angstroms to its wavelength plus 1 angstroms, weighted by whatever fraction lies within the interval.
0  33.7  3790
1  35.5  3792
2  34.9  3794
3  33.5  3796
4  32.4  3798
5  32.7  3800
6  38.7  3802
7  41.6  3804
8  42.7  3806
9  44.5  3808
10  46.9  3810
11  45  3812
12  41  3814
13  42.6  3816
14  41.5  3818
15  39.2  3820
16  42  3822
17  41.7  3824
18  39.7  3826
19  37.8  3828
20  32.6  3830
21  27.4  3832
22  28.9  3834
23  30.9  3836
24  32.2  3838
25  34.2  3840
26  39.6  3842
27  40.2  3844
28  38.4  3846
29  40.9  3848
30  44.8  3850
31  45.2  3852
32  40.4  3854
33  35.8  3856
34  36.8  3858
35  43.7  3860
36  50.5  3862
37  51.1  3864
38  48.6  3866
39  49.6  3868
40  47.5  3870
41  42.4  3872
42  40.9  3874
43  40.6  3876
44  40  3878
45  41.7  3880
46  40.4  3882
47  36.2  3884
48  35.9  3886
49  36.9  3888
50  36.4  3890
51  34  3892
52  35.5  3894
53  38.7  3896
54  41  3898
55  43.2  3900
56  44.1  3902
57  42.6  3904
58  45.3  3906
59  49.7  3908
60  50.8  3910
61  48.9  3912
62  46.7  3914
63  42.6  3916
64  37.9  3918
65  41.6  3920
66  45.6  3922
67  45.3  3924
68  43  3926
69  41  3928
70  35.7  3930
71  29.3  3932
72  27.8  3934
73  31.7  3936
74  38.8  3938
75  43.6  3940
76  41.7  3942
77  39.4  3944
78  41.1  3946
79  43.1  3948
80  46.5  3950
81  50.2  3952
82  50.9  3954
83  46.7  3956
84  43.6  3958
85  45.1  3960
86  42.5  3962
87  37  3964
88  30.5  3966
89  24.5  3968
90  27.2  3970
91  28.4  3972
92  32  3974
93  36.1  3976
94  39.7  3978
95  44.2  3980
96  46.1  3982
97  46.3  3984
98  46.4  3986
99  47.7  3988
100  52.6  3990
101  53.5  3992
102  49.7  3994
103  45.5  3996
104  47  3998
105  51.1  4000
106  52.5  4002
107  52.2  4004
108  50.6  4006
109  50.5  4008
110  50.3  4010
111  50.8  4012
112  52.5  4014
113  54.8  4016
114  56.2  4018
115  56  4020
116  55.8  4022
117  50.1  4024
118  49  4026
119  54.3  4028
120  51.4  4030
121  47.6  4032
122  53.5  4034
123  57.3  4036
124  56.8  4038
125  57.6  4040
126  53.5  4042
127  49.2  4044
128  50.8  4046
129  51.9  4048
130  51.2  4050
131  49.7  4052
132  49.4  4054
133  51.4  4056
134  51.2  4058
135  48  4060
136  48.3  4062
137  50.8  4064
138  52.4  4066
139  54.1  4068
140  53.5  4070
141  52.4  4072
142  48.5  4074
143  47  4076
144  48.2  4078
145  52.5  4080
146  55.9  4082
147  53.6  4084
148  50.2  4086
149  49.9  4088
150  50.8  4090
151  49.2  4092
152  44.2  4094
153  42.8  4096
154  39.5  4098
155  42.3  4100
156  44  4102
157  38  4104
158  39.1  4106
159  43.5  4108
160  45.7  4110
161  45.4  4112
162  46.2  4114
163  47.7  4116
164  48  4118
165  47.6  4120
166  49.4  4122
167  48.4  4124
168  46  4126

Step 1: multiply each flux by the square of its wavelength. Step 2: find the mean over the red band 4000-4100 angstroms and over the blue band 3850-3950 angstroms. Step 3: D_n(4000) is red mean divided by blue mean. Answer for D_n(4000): 1.33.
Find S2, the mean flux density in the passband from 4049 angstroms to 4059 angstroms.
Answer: 50.6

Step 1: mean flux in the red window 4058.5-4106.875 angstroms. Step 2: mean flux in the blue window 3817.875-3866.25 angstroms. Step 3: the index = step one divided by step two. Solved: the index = 1.23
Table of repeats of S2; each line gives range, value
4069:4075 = 51.5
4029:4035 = 50.8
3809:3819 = 43.4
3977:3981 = 42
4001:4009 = 51.5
